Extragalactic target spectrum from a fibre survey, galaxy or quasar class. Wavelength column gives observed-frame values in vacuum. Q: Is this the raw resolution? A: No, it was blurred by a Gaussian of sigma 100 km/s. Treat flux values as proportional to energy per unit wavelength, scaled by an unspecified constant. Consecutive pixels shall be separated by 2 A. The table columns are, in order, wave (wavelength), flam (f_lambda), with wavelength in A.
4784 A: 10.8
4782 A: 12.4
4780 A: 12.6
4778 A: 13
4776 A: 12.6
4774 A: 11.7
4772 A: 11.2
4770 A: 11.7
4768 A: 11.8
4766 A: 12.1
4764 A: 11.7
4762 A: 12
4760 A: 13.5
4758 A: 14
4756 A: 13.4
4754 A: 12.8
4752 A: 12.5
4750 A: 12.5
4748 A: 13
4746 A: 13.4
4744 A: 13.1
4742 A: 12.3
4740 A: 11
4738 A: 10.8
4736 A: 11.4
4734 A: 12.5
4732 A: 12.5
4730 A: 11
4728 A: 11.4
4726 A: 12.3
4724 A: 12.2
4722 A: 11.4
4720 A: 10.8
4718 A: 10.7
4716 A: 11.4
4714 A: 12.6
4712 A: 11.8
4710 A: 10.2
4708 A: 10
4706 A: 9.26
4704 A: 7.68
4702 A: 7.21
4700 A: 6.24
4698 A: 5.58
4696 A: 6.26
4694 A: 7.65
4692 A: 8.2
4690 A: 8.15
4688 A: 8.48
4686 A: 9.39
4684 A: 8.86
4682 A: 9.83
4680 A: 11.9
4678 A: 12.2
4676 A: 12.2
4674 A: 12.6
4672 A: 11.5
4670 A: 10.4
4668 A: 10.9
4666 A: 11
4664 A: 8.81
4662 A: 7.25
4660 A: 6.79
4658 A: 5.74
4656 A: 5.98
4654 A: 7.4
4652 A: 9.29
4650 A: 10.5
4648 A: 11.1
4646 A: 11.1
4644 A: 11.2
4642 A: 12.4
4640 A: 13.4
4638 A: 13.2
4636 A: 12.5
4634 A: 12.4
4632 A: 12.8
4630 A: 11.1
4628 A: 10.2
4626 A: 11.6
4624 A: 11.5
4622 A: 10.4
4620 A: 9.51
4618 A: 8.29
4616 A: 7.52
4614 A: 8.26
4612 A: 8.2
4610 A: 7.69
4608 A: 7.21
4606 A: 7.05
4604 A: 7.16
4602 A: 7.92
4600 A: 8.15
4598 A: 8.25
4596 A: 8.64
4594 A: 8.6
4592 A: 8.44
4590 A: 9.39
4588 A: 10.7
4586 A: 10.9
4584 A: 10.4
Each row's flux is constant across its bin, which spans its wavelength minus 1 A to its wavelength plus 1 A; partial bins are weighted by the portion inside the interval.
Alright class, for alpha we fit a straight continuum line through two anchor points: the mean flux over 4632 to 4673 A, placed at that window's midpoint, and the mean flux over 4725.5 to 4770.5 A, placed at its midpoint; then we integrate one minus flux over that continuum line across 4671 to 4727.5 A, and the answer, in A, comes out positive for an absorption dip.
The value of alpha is 6.7 A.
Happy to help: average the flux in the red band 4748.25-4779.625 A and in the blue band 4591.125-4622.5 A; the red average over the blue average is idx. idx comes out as 1.52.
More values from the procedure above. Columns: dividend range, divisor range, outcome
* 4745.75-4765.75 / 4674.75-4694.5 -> 1.31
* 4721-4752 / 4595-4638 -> 1.28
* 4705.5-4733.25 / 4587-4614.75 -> 1.37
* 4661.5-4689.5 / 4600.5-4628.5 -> 1.19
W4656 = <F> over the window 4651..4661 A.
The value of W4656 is 7.04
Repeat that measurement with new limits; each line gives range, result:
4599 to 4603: 8.04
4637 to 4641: 13.3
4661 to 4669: 9.49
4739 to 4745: 12.1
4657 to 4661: 6.27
